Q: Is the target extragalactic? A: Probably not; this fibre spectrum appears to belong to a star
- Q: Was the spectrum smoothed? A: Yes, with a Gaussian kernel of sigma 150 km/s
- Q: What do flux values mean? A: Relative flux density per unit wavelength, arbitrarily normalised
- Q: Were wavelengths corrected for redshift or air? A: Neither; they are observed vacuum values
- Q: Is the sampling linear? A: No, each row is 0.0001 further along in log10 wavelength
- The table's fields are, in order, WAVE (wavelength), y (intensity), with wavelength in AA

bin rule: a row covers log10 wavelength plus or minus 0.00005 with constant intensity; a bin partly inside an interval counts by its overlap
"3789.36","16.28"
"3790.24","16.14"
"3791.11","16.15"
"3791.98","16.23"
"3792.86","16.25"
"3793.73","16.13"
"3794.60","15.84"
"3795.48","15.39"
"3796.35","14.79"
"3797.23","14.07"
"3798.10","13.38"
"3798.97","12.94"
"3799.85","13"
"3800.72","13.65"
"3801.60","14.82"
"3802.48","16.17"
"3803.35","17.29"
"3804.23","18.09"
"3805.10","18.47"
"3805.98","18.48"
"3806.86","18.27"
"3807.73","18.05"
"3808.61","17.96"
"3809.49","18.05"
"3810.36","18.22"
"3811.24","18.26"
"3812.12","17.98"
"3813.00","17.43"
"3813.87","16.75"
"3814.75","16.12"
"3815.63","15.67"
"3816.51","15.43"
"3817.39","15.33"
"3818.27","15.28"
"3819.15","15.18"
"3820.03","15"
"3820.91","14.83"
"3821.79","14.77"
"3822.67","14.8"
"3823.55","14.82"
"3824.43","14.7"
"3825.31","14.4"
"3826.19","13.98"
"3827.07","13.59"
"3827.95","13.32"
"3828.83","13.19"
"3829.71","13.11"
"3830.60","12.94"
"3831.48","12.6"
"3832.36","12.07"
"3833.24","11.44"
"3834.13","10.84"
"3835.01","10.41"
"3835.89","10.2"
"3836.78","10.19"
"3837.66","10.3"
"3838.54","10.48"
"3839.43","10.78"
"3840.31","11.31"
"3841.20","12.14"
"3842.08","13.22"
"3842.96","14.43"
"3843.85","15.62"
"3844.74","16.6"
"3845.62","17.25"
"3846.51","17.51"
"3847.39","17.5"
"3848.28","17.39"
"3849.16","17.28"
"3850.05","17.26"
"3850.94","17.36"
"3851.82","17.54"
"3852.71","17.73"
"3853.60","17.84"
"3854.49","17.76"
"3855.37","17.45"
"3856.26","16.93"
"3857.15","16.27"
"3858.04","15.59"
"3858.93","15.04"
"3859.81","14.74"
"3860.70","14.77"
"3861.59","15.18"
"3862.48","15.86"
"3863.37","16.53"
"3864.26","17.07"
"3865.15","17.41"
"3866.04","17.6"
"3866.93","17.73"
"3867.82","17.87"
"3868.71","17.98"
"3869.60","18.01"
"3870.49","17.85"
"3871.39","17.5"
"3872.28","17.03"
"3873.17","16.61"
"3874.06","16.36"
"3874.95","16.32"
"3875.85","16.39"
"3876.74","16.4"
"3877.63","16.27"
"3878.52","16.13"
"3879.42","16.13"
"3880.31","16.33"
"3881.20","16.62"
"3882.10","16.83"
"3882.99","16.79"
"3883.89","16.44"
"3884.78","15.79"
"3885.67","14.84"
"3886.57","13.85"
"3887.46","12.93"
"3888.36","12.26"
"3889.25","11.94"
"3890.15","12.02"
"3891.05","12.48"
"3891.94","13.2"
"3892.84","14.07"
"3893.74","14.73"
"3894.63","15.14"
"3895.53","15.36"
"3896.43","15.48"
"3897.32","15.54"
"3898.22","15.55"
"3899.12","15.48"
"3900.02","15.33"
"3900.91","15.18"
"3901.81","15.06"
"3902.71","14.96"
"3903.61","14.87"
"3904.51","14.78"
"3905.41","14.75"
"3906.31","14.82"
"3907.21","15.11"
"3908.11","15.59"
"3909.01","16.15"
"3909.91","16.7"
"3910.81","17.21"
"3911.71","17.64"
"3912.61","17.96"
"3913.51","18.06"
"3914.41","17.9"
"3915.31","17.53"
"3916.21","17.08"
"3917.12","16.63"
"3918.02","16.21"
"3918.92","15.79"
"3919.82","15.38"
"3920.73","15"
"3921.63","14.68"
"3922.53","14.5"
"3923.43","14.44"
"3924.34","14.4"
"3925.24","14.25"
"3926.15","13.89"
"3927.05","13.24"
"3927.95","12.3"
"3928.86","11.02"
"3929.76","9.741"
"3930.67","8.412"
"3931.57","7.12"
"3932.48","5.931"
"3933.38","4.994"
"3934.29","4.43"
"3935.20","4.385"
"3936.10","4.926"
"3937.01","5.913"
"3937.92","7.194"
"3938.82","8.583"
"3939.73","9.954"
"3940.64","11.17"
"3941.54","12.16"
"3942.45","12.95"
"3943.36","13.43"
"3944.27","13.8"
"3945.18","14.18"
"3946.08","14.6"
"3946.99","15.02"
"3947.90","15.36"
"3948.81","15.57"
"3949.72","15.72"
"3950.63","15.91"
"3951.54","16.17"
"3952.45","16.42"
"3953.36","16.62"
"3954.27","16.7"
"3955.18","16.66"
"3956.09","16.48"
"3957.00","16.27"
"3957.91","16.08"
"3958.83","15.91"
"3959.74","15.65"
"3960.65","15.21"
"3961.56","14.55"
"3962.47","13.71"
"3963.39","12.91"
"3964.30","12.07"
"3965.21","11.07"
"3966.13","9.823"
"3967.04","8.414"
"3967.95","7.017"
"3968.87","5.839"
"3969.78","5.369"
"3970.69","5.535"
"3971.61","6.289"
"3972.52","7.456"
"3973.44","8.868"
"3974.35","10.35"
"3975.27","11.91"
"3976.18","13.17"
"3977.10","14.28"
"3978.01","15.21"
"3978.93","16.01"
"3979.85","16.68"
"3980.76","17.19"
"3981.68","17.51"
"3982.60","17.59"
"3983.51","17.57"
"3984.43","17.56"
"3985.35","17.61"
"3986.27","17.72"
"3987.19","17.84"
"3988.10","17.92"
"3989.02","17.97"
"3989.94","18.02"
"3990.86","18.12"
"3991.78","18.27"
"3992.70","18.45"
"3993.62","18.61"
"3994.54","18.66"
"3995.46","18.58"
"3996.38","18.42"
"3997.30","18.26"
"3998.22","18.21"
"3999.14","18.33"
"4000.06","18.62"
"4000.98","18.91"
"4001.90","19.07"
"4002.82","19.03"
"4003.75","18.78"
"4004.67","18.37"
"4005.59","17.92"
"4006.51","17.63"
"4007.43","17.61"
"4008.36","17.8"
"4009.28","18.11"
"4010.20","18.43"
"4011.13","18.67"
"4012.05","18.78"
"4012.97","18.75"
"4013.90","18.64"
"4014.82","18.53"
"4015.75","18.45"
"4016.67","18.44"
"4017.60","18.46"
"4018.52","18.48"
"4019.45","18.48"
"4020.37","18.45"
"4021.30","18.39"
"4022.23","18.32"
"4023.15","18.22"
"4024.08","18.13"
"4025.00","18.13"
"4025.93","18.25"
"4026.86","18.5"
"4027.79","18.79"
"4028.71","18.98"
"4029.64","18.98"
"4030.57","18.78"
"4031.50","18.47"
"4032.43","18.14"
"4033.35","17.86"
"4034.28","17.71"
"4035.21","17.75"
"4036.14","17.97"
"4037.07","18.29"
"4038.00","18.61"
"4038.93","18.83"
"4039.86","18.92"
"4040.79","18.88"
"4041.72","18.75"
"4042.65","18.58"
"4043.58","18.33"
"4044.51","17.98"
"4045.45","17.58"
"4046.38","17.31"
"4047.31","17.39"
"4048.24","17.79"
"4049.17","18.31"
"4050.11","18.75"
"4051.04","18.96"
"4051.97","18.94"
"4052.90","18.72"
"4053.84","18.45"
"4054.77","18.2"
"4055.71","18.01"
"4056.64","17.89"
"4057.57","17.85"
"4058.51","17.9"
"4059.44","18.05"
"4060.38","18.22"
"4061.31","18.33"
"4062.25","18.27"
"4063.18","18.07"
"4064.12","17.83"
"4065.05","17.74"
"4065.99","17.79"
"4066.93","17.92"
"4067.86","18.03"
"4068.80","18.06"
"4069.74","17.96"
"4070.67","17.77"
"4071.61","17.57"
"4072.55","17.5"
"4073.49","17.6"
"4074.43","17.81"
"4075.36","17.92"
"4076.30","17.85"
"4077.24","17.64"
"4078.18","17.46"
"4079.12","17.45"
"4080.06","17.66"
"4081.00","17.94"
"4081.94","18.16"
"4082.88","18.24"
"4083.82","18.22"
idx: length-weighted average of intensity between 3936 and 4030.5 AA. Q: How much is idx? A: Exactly 15.6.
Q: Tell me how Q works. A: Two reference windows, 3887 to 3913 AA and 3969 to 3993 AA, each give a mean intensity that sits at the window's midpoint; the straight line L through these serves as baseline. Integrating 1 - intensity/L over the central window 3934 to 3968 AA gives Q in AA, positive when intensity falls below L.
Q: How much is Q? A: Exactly 4.22 AA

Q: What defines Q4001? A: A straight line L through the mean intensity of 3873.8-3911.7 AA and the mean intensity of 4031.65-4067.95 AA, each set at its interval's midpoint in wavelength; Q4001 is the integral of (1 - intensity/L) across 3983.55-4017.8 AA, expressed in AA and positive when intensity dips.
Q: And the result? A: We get -2.1 AA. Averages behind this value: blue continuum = 15.2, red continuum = 18.2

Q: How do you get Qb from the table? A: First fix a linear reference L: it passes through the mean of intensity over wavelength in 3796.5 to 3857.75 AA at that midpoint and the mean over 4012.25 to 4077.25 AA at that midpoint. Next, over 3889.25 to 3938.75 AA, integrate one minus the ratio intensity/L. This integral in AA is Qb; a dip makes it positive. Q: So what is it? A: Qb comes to 8.7 AA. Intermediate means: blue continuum 15.1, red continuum 18.2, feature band 13.5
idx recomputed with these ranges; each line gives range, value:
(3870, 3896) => 15.3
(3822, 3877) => 15.2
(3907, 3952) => 13.1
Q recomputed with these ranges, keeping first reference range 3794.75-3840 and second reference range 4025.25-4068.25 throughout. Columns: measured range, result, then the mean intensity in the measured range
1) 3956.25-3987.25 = 7.23 AA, 13.1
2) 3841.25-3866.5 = -2.06 AA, 16.5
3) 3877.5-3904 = 1.50 AA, 14.9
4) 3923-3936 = 5.26 AA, 9.75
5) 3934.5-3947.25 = 4.76 AA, 10.4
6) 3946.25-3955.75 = 0.44 AA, 16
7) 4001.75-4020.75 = -0.77 AA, 18.4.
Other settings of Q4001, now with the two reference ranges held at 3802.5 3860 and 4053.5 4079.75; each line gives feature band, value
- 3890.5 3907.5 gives 1.27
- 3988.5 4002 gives -1.04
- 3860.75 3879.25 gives -1.37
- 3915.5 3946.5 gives 9.03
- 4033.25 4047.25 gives -0.49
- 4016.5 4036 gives -1.03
